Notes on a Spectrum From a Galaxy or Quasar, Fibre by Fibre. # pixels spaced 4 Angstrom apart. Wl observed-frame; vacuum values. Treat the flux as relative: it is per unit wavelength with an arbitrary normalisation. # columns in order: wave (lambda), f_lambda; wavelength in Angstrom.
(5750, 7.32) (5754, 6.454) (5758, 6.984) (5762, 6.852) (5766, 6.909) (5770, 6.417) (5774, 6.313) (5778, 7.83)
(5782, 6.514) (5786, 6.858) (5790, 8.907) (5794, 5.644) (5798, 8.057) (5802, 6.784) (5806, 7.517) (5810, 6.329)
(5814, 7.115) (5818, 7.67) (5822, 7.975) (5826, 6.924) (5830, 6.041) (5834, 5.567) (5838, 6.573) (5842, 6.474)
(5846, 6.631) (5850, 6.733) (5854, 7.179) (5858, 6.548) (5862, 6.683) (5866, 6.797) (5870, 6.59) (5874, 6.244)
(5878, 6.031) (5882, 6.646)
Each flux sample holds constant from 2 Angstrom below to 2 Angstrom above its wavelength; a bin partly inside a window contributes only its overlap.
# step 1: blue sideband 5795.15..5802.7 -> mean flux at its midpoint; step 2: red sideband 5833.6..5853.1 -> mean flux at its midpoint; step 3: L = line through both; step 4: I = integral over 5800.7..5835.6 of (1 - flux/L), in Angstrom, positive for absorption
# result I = 0.4 Angstrom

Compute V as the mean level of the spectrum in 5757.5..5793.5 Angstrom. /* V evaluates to 7.01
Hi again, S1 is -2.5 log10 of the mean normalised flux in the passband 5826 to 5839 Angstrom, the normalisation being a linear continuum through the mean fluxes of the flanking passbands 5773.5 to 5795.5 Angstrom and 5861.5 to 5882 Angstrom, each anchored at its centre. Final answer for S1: 0.10 mag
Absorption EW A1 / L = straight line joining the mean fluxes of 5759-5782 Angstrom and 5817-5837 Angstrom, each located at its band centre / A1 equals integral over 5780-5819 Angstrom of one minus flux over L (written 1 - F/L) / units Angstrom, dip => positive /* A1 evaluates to -1.8 Angstrom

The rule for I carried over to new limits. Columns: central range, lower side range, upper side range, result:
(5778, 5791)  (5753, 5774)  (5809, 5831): -1.01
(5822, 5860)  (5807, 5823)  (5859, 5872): 1.94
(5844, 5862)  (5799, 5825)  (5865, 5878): -0.19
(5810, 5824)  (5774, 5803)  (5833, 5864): -1.04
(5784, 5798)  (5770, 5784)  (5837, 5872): -0.97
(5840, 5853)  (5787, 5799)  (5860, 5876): 0.32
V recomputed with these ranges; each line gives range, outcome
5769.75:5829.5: 7.12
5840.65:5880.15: 6.59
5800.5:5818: 7.02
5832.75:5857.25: 6.56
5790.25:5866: 6.85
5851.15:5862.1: 6.82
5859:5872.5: 6.66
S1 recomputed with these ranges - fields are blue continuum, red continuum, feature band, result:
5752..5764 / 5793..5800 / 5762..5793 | -0.02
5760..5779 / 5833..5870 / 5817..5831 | -0.08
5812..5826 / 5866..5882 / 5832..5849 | 0.12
